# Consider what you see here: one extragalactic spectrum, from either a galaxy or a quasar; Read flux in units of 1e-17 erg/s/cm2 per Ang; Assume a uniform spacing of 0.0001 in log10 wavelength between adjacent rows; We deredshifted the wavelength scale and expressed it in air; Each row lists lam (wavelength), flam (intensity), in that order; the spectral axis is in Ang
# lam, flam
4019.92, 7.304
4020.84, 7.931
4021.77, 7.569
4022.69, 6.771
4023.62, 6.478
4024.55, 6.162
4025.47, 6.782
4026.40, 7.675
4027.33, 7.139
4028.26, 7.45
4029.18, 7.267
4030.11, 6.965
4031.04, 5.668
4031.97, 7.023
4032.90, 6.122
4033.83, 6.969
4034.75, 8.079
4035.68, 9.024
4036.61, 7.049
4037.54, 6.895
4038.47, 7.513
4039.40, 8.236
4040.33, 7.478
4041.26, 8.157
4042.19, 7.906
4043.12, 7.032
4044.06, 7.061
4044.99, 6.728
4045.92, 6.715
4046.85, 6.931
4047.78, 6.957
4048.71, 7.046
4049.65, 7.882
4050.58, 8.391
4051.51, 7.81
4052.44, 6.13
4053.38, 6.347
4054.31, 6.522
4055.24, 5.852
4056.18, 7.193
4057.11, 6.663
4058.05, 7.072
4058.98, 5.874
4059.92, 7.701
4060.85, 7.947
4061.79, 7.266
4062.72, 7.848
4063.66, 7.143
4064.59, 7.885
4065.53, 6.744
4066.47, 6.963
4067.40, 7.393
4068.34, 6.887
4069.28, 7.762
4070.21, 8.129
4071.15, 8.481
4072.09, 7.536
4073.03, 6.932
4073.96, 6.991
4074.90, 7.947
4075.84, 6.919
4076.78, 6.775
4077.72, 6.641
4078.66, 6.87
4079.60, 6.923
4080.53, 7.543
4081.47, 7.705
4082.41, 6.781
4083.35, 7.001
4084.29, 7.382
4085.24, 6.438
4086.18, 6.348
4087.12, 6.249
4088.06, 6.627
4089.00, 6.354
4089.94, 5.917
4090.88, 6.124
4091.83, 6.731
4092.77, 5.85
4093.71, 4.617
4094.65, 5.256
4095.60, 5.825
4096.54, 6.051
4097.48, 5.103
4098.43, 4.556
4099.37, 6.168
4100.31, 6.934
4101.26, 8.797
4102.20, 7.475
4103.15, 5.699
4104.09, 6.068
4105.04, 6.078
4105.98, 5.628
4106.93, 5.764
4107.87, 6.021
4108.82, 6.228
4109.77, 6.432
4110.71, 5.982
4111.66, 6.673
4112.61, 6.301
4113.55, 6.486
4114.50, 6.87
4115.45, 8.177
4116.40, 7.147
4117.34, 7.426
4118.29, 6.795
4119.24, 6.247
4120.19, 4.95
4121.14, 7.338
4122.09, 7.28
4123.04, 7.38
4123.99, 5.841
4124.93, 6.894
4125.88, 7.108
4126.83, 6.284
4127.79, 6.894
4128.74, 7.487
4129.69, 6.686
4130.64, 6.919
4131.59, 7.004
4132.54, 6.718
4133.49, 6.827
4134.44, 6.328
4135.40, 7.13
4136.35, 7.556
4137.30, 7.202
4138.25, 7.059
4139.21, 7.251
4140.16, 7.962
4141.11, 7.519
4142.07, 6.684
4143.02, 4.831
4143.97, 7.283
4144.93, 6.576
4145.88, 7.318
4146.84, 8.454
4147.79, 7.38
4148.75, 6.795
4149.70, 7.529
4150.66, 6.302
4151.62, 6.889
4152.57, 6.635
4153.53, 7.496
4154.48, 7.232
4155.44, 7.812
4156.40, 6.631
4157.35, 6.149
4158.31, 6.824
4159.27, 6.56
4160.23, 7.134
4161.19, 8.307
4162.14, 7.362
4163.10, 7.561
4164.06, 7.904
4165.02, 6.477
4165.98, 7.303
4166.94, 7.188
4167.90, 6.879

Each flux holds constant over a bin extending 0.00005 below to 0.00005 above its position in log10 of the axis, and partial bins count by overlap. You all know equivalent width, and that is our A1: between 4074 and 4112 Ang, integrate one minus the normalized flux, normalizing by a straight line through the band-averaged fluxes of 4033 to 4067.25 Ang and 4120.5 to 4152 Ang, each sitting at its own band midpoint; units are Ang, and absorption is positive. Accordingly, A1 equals 3.7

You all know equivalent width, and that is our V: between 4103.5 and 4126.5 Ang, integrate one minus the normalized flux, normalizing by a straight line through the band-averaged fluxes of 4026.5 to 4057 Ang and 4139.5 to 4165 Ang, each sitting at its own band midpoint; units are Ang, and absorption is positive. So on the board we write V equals 1.9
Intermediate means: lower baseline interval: 7.17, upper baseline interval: 7.11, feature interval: 6.54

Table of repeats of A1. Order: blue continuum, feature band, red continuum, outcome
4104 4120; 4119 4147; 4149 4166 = -0.5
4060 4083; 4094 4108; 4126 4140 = 2.1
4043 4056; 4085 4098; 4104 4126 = 1.4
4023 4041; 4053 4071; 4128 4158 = 0.0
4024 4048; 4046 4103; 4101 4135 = 0.7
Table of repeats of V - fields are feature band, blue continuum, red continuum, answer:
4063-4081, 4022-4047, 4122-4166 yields -0.4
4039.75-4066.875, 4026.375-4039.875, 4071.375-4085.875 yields 0.2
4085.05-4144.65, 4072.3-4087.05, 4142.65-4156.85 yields 4.0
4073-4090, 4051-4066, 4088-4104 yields -1.1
